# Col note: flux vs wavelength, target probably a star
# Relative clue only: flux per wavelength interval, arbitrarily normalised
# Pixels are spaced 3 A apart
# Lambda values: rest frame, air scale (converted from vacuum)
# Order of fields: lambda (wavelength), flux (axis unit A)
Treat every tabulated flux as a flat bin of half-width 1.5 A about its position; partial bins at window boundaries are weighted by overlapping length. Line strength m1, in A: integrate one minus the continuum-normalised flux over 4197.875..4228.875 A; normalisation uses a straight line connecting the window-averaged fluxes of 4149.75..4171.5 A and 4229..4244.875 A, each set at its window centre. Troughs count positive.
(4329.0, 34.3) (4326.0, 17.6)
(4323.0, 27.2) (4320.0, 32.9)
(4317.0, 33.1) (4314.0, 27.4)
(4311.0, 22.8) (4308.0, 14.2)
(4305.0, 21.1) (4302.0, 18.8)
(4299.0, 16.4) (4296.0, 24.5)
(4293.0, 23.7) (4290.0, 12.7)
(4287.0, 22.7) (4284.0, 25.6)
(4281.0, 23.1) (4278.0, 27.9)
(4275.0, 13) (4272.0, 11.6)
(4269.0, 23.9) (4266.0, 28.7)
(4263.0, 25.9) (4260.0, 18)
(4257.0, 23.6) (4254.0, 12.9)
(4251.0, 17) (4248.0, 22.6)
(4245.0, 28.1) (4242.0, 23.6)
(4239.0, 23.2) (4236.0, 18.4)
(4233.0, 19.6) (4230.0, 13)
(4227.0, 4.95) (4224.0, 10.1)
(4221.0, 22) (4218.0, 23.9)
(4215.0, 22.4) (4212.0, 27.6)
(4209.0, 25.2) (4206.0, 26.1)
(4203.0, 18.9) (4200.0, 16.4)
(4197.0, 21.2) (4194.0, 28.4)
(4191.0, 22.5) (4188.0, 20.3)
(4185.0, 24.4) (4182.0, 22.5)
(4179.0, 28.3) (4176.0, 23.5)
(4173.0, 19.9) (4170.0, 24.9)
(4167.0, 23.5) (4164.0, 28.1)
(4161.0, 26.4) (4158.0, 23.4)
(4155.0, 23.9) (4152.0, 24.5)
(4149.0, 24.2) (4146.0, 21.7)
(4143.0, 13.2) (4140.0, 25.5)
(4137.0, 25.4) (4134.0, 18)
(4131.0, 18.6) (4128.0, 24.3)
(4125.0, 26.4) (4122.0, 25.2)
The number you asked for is 3.2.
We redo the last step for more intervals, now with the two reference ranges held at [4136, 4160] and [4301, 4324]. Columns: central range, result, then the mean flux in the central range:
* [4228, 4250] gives 2.9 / 20.7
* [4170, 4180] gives -0.3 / 23.8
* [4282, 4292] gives 1.6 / 20.6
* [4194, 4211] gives 0.8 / 22.3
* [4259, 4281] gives 2.5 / 21.5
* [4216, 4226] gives 2.3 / 18.2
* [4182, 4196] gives -0.2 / 23.7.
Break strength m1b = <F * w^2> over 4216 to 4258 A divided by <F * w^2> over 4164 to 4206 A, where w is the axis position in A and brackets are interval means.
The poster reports 0.8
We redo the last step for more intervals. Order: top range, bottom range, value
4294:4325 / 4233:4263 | 1.16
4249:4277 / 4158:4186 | 0.83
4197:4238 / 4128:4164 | 0.88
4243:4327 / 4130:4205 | 1.03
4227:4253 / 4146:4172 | 0.83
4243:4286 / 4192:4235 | 1.11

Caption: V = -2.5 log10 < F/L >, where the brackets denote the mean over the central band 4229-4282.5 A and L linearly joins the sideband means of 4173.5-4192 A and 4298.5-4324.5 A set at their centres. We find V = 0.14 mag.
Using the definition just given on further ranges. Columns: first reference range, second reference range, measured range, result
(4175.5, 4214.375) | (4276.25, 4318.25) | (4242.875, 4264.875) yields 0.07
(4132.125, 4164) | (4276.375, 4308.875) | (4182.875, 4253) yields 0.06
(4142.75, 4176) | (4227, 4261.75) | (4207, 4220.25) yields -0.18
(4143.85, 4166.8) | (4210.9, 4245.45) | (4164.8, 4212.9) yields -0.07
